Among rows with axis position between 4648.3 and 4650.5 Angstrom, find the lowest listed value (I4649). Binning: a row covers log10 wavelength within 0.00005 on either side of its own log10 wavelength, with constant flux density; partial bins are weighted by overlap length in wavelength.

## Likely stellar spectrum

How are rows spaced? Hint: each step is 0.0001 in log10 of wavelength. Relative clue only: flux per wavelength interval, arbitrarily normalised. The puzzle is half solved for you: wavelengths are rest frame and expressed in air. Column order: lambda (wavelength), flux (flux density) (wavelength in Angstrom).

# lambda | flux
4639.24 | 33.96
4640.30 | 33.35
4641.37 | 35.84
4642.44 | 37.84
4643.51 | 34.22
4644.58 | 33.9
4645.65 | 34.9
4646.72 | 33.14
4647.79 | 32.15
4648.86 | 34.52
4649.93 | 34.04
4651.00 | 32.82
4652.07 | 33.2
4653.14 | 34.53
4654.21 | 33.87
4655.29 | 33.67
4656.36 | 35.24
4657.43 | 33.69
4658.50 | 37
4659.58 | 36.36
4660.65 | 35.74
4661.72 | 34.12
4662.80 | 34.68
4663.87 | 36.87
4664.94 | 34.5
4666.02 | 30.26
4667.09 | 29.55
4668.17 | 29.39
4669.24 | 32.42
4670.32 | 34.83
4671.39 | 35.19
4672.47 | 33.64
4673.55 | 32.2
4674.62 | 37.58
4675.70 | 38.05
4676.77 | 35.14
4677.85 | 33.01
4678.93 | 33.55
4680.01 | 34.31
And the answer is 34.04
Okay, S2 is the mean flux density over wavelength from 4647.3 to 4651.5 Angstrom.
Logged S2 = 33.4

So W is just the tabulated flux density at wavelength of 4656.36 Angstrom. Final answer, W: 35.24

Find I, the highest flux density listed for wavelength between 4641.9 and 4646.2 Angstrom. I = 37.84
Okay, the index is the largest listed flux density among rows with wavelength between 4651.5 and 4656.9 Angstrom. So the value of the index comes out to 35.24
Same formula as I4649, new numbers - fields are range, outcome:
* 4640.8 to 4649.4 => 32.15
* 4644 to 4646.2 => 33.9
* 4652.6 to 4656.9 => 33.67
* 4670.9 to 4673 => 33.64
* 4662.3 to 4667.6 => 29.55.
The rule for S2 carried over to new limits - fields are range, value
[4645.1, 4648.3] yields 33.4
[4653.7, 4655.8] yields 33.6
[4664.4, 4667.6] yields 31.5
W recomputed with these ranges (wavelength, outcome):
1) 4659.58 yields 36.36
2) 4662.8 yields 34.68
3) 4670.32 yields 34.83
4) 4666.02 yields 30.26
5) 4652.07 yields 33.2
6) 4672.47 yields 33.64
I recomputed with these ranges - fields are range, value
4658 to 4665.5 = 37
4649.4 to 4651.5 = 34.04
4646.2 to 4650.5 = 34.52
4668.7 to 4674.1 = 35.19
